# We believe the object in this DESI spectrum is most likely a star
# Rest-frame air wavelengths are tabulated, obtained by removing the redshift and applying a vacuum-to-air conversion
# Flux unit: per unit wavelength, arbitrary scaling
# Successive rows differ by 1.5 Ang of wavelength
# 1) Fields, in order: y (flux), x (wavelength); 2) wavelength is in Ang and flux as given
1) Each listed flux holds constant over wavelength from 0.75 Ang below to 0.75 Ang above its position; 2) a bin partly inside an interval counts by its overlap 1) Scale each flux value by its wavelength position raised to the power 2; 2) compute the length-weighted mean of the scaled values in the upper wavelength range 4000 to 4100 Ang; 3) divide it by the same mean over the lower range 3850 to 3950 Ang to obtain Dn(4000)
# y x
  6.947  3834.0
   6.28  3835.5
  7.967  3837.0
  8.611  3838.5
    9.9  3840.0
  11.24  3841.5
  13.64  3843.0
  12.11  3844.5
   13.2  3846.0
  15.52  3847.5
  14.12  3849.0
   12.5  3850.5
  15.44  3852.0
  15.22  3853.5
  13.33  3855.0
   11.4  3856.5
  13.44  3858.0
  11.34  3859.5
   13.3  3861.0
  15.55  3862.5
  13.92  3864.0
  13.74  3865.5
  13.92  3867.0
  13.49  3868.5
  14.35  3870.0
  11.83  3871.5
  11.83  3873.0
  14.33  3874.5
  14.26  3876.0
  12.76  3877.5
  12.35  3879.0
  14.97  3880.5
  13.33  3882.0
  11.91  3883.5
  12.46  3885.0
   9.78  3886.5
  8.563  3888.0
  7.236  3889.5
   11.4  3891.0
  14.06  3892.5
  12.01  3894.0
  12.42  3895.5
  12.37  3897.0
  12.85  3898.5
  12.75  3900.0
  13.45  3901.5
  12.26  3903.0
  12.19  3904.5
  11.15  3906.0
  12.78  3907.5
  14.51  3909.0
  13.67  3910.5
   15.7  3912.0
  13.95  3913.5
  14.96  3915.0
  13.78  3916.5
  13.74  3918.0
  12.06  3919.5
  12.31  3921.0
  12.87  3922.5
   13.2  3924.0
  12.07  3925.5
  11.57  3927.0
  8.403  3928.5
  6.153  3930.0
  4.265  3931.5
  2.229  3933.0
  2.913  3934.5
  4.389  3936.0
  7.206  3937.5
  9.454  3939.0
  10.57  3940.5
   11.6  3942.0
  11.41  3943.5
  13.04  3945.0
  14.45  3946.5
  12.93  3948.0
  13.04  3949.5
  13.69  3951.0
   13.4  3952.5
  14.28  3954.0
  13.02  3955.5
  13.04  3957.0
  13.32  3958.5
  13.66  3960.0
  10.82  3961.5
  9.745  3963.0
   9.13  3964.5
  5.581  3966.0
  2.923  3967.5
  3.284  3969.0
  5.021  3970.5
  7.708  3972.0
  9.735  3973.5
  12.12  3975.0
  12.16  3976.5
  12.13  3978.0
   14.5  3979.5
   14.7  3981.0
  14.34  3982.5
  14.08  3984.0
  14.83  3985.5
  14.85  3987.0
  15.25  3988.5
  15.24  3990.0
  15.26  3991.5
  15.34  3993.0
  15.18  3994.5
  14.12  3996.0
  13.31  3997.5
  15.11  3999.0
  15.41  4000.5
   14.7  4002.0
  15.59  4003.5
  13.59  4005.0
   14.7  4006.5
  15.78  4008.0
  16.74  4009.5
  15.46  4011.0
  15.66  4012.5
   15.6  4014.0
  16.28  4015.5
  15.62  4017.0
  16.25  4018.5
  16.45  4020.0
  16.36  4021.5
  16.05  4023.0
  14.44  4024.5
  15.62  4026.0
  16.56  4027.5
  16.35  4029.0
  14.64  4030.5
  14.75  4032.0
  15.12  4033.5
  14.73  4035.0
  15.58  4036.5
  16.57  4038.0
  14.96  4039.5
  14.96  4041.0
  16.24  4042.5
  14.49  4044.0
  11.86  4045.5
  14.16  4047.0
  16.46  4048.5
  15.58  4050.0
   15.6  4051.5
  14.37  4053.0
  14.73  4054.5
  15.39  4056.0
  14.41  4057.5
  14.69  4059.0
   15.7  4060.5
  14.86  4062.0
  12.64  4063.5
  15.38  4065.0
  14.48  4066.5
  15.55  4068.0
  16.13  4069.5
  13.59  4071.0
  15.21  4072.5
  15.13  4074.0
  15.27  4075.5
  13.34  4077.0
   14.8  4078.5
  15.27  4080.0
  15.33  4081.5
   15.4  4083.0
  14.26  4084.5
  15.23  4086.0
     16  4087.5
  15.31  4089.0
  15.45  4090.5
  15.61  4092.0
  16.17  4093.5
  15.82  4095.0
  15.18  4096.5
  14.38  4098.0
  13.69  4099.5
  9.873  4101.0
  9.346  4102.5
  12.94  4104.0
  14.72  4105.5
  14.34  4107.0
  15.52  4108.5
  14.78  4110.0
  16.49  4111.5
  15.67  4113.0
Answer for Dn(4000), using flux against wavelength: 1.4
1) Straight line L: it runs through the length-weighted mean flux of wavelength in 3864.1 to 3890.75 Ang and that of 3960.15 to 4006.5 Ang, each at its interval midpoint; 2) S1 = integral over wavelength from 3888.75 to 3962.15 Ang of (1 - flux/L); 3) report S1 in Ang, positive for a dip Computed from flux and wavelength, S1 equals 4.4 Ang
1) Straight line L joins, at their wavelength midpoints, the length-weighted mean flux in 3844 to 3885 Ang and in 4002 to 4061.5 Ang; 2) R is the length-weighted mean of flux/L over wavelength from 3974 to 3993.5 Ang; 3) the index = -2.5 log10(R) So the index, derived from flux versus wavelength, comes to 0.05 mag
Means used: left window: 13.5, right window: 15.3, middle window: 14.1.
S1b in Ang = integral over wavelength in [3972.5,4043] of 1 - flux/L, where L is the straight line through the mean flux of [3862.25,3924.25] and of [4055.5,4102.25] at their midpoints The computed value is -4.5 Ang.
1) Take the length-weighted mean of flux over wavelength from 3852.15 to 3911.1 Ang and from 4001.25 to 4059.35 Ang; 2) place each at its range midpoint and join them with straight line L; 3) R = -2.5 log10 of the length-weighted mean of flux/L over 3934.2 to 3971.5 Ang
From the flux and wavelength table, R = 0.347 mag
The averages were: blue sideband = 12.8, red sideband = 15.3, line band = 10.1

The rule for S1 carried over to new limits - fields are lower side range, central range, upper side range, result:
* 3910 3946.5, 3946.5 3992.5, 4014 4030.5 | 3.69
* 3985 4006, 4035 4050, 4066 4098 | -0.03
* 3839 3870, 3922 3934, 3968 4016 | 4.30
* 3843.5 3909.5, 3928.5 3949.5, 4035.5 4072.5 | 7.63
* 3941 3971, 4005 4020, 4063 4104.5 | -3.82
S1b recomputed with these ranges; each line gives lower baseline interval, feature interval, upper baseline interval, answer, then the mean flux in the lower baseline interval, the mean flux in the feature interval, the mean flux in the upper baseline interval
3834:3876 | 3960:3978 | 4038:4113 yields 6.9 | 12.6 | 8.43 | 14.7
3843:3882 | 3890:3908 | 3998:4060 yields 2.0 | 13.5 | 12.4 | 15.3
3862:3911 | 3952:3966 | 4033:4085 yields 1.8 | 12.7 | 11.9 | 14.9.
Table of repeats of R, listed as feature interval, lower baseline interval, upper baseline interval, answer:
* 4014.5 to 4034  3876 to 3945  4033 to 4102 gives -0.14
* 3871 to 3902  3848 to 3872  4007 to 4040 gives 0.14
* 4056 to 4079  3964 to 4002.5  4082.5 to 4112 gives -0.07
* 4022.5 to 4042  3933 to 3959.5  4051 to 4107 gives -0.16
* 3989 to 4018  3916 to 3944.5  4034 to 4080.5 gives -0.20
